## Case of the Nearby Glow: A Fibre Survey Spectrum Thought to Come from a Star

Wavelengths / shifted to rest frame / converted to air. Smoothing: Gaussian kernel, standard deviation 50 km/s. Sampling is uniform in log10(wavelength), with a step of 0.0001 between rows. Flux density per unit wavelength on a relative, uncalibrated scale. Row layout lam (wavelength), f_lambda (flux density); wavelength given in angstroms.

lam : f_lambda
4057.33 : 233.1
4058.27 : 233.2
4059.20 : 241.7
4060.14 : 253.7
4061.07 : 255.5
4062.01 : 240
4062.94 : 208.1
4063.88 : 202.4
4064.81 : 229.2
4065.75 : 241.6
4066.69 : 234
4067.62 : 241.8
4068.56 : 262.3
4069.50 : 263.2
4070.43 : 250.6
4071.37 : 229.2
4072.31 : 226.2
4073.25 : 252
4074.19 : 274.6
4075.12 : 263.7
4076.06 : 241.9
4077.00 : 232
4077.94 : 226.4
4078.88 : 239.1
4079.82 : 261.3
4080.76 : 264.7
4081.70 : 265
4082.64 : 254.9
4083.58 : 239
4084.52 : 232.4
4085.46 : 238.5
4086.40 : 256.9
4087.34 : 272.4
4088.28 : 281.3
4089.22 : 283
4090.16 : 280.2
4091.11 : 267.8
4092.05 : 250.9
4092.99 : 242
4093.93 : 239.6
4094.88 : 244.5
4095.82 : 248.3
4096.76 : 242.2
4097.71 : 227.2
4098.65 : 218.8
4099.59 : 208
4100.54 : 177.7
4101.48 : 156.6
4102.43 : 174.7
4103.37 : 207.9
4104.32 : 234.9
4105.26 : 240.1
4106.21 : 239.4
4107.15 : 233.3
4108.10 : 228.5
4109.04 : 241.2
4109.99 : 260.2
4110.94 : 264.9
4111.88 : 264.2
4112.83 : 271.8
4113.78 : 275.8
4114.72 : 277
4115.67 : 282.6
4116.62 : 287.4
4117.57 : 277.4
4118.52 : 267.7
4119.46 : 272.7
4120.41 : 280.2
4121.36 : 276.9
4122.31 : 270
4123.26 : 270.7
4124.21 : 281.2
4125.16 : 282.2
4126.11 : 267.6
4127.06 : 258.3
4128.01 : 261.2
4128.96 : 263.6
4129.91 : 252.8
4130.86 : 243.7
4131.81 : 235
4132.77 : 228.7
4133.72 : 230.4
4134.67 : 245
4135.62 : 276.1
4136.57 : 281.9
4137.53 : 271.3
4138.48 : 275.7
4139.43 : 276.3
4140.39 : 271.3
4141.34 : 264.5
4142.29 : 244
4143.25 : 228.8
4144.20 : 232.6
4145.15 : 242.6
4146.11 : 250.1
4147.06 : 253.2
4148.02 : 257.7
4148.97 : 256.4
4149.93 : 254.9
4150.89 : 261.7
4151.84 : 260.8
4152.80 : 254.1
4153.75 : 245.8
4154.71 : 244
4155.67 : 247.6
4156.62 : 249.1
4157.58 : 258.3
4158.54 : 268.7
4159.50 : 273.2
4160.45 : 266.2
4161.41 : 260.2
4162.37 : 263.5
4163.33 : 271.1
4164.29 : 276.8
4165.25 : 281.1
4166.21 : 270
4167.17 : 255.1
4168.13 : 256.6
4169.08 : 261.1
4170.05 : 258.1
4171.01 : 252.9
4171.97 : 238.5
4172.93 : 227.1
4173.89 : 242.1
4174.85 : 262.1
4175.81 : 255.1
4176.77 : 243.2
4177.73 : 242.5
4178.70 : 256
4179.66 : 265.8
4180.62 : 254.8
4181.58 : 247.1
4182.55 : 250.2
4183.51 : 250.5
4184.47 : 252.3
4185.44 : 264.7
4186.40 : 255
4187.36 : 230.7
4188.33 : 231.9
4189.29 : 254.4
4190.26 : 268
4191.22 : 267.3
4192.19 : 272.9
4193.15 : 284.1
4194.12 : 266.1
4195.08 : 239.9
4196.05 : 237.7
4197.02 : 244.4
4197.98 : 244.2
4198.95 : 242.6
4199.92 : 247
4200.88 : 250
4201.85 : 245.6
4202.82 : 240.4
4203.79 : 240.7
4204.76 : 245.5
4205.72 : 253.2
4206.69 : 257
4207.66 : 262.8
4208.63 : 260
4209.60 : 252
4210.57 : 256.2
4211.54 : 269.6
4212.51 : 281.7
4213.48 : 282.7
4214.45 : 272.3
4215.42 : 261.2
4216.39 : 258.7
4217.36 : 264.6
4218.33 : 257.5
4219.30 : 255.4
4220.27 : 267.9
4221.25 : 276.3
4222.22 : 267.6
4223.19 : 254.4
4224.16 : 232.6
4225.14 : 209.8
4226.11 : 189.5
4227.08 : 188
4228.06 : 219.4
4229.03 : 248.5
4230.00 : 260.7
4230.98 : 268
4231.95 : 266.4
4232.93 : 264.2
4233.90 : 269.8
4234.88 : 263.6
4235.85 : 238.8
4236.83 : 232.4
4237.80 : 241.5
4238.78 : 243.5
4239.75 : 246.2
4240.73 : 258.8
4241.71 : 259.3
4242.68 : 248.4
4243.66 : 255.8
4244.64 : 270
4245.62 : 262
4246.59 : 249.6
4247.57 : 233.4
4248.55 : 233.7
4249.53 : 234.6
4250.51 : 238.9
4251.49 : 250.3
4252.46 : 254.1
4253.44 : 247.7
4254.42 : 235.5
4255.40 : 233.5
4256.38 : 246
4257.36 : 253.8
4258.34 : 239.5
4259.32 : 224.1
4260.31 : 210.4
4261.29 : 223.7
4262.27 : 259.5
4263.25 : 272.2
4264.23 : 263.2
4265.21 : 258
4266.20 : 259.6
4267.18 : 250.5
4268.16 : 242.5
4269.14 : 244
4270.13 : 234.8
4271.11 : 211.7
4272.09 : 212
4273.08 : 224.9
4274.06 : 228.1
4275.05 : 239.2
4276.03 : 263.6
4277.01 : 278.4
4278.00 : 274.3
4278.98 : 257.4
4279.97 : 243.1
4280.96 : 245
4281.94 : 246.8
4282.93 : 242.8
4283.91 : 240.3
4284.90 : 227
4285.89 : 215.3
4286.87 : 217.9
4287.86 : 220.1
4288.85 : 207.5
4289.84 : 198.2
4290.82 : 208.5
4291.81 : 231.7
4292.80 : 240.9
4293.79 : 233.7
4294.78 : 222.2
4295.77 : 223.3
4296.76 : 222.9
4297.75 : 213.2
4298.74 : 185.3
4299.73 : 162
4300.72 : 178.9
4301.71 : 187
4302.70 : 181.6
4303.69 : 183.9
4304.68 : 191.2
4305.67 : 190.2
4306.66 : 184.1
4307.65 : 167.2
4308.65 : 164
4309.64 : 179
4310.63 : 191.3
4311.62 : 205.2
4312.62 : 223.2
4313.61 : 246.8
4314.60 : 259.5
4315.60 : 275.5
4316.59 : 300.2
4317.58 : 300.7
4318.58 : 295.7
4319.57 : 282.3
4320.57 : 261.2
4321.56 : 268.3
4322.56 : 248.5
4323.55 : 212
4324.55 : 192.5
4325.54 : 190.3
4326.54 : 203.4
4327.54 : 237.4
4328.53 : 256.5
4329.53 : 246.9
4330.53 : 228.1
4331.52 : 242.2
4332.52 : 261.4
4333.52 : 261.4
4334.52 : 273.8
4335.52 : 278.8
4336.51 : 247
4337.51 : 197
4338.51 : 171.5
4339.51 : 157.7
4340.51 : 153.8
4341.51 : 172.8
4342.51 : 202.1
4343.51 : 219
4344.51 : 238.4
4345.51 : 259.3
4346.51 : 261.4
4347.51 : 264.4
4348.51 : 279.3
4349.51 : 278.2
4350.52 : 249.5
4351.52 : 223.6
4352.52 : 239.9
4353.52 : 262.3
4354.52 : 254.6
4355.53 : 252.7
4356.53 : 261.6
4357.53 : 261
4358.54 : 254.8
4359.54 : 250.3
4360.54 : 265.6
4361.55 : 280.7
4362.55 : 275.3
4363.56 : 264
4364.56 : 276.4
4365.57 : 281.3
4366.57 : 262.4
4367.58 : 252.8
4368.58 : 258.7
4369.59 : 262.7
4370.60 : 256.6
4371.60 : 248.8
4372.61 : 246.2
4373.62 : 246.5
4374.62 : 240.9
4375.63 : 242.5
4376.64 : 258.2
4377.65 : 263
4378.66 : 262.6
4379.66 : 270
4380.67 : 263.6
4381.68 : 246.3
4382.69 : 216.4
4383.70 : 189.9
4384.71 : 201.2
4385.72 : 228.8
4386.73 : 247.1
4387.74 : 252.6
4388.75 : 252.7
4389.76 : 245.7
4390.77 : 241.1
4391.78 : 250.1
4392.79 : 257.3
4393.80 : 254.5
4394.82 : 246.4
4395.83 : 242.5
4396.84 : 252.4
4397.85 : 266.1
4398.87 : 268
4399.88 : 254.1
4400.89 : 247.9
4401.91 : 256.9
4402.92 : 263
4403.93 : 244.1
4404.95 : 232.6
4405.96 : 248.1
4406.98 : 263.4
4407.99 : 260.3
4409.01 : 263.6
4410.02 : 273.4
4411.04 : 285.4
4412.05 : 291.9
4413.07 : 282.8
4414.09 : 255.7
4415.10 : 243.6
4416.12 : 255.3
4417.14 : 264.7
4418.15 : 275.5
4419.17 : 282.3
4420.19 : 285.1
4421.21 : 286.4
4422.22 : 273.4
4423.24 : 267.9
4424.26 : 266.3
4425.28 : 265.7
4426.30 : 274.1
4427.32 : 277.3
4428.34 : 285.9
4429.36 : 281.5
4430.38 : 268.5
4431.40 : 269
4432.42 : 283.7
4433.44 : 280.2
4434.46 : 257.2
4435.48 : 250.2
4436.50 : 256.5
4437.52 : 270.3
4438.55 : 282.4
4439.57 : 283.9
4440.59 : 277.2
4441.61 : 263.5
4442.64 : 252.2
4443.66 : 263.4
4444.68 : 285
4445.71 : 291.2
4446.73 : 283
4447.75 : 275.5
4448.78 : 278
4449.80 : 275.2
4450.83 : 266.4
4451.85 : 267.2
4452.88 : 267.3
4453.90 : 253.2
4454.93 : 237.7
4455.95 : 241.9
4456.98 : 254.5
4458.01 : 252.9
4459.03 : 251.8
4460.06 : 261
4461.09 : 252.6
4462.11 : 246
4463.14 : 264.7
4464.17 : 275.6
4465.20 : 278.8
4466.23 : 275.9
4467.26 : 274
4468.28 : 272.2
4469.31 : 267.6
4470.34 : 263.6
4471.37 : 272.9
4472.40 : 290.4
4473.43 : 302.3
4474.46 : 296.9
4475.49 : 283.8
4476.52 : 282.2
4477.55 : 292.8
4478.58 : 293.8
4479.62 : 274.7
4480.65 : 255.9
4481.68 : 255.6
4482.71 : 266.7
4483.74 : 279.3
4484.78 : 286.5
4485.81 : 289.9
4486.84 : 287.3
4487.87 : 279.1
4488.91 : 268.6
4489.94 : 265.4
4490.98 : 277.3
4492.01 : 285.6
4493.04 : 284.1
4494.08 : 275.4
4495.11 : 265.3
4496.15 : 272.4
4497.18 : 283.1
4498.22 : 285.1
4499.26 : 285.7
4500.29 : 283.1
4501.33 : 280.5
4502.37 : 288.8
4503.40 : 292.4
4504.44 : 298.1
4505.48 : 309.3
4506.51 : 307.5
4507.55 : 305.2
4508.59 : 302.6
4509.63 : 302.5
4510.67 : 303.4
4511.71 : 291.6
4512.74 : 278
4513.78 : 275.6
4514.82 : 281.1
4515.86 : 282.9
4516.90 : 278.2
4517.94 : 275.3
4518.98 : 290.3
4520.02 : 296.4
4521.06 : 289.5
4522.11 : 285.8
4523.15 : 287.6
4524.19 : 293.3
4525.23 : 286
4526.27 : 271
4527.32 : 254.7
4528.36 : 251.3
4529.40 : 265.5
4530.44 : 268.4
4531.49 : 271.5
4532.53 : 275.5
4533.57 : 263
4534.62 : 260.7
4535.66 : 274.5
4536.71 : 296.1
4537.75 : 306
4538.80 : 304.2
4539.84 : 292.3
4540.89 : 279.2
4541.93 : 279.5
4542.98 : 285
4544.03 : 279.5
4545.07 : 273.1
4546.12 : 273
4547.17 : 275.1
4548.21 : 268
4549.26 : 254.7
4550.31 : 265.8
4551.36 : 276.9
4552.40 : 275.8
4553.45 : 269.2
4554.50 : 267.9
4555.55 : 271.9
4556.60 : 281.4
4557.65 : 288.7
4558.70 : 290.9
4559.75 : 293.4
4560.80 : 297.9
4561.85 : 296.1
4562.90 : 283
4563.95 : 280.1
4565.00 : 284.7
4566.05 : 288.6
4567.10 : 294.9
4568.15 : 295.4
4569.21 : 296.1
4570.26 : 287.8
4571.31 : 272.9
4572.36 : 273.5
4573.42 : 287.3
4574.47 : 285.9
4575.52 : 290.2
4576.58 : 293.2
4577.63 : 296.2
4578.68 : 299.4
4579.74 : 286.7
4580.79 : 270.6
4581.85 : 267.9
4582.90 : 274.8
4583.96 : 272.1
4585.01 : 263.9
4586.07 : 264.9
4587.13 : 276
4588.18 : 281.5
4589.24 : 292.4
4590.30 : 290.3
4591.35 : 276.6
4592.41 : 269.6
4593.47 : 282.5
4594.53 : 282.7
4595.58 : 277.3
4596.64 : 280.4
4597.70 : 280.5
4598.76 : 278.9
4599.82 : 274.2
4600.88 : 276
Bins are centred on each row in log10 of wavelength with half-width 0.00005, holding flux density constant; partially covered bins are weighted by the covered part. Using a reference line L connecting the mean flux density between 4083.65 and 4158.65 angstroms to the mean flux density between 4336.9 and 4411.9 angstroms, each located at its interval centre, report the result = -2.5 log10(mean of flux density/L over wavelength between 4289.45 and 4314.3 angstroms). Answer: 0.23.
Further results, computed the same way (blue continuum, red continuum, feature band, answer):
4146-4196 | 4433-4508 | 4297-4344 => 0.20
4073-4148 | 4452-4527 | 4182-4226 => 0.02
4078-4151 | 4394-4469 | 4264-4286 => 0.07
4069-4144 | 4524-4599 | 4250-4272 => 0.08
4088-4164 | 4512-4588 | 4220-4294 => 0.08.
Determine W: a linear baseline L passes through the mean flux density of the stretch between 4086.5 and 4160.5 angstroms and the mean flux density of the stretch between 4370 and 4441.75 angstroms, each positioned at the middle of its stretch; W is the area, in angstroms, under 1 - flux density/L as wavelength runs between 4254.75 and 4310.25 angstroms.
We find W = 7.0 angstroms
